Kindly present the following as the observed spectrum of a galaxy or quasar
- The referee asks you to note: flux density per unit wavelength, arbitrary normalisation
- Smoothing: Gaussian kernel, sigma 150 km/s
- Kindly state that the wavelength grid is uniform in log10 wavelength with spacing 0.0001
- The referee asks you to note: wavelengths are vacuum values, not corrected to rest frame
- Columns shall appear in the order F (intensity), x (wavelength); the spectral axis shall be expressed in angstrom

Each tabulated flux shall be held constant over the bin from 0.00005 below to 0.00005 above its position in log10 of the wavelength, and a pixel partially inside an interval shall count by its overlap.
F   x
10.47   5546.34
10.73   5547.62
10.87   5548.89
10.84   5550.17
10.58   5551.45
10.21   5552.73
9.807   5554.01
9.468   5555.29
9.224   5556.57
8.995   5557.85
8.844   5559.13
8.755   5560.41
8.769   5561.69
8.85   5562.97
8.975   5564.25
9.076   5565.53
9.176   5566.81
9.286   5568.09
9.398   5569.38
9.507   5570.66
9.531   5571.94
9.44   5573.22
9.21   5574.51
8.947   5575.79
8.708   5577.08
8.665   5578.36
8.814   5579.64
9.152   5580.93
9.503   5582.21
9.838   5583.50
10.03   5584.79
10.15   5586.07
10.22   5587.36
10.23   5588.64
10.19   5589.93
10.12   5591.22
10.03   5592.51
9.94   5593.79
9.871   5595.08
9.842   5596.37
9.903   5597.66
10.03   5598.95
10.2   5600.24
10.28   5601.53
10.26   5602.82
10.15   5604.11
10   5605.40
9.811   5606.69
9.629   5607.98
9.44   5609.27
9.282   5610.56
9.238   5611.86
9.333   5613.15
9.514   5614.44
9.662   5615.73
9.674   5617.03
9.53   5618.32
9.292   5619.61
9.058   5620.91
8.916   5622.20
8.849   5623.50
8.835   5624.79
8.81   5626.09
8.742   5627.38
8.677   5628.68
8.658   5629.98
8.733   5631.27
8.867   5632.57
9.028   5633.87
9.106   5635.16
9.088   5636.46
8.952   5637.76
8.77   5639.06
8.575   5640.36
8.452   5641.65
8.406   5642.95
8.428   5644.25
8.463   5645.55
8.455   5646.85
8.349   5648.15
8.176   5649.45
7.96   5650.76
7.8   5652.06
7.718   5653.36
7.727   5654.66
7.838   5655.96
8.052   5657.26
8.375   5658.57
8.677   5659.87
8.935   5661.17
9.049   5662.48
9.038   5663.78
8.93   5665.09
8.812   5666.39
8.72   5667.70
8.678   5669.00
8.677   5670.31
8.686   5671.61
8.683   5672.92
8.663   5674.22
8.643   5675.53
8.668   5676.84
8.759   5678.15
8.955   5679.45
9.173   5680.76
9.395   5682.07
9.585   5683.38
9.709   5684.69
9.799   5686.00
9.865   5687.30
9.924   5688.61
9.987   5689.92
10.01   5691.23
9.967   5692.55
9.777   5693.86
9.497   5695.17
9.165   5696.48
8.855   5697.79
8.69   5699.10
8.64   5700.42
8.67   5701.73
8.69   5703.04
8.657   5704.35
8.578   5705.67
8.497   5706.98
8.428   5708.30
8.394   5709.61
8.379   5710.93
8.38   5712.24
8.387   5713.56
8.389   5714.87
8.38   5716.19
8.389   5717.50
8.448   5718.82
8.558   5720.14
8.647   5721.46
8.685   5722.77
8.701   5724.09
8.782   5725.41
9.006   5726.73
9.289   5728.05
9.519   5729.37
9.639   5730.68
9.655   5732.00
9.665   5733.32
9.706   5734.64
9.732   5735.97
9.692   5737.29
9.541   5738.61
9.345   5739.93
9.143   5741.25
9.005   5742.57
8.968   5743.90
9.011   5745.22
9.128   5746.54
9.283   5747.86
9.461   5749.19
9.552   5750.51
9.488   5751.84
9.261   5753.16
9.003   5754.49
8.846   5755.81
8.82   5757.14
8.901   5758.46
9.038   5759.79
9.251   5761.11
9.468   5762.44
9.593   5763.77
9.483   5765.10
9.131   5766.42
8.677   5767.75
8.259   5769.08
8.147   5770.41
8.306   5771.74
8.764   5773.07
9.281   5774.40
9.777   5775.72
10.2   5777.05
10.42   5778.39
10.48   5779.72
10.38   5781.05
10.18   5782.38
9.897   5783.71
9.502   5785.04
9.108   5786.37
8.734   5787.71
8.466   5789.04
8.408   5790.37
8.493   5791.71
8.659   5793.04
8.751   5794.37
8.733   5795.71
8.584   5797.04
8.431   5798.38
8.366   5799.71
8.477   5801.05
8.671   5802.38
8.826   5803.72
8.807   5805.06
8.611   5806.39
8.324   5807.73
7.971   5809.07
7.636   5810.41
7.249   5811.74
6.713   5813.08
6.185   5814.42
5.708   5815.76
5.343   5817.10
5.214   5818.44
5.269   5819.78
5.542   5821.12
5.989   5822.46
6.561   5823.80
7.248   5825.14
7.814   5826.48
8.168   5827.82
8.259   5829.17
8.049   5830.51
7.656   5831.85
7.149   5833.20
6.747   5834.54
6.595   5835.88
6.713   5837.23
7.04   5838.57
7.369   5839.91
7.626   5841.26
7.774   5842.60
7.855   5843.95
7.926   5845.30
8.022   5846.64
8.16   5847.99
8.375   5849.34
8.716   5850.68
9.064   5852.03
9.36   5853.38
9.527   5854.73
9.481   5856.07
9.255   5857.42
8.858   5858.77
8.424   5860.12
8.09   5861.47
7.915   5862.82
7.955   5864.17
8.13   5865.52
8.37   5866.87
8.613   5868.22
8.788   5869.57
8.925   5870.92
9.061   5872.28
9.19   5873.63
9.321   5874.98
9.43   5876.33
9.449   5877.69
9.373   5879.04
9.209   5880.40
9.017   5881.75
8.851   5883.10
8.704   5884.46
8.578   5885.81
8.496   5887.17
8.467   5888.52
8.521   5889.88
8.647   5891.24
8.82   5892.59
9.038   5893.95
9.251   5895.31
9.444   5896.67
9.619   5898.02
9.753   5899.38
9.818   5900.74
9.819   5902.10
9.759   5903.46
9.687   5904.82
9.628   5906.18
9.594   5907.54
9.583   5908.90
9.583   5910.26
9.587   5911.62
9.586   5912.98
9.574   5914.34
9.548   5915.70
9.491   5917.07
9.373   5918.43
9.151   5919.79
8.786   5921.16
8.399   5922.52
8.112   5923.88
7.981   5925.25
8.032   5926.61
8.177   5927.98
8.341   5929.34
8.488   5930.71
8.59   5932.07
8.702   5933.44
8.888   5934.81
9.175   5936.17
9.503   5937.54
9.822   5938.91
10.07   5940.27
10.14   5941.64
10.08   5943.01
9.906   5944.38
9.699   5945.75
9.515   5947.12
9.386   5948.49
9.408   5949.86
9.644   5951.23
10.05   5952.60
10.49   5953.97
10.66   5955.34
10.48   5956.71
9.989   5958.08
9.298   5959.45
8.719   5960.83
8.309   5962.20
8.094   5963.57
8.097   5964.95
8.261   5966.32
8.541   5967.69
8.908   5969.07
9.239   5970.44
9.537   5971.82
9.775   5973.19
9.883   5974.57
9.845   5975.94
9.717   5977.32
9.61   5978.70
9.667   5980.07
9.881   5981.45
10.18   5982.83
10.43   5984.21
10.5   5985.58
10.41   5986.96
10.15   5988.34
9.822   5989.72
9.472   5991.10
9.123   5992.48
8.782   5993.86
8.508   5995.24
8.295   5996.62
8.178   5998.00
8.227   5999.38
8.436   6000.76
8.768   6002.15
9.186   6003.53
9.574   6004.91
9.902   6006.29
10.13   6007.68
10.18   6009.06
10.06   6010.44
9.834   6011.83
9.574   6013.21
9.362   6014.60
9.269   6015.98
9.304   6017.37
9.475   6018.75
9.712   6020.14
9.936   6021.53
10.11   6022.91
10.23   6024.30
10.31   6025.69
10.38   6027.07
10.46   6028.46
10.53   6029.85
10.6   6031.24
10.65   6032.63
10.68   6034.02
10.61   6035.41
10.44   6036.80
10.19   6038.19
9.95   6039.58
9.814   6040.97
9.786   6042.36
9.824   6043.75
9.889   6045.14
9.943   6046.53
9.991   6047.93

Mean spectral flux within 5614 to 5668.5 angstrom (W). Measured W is 8.7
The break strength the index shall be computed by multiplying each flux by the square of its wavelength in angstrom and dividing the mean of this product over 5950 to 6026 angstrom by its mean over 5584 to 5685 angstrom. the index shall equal 1.18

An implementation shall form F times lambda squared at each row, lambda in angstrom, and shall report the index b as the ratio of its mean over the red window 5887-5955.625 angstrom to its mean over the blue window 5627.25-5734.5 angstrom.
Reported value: 1.14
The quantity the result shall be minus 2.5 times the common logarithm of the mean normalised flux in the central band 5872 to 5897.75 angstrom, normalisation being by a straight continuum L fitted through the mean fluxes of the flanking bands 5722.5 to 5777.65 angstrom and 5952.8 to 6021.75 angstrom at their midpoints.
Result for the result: 0.04 mag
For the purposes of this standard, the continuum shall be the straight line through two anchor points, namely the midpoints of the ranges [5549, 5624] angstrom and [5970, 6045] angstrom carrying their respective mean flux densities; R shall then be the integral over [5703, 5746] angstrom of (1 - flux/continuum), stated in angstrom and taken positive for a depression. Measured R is 3.1 angstrom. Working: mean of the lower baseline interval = 9.57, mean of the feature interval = 8.92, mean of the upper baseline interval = 9.75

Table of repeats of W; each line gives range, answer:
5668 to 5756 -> 9.07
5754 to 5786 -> 9.33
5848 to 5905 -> 8.96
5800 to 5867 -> 7.7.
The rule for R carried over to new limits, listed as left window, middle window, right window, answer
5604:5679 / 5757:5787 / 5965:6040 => -0.77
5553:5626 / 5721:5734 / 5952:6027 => 0.44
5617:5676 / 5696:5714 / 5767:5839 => -0.35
